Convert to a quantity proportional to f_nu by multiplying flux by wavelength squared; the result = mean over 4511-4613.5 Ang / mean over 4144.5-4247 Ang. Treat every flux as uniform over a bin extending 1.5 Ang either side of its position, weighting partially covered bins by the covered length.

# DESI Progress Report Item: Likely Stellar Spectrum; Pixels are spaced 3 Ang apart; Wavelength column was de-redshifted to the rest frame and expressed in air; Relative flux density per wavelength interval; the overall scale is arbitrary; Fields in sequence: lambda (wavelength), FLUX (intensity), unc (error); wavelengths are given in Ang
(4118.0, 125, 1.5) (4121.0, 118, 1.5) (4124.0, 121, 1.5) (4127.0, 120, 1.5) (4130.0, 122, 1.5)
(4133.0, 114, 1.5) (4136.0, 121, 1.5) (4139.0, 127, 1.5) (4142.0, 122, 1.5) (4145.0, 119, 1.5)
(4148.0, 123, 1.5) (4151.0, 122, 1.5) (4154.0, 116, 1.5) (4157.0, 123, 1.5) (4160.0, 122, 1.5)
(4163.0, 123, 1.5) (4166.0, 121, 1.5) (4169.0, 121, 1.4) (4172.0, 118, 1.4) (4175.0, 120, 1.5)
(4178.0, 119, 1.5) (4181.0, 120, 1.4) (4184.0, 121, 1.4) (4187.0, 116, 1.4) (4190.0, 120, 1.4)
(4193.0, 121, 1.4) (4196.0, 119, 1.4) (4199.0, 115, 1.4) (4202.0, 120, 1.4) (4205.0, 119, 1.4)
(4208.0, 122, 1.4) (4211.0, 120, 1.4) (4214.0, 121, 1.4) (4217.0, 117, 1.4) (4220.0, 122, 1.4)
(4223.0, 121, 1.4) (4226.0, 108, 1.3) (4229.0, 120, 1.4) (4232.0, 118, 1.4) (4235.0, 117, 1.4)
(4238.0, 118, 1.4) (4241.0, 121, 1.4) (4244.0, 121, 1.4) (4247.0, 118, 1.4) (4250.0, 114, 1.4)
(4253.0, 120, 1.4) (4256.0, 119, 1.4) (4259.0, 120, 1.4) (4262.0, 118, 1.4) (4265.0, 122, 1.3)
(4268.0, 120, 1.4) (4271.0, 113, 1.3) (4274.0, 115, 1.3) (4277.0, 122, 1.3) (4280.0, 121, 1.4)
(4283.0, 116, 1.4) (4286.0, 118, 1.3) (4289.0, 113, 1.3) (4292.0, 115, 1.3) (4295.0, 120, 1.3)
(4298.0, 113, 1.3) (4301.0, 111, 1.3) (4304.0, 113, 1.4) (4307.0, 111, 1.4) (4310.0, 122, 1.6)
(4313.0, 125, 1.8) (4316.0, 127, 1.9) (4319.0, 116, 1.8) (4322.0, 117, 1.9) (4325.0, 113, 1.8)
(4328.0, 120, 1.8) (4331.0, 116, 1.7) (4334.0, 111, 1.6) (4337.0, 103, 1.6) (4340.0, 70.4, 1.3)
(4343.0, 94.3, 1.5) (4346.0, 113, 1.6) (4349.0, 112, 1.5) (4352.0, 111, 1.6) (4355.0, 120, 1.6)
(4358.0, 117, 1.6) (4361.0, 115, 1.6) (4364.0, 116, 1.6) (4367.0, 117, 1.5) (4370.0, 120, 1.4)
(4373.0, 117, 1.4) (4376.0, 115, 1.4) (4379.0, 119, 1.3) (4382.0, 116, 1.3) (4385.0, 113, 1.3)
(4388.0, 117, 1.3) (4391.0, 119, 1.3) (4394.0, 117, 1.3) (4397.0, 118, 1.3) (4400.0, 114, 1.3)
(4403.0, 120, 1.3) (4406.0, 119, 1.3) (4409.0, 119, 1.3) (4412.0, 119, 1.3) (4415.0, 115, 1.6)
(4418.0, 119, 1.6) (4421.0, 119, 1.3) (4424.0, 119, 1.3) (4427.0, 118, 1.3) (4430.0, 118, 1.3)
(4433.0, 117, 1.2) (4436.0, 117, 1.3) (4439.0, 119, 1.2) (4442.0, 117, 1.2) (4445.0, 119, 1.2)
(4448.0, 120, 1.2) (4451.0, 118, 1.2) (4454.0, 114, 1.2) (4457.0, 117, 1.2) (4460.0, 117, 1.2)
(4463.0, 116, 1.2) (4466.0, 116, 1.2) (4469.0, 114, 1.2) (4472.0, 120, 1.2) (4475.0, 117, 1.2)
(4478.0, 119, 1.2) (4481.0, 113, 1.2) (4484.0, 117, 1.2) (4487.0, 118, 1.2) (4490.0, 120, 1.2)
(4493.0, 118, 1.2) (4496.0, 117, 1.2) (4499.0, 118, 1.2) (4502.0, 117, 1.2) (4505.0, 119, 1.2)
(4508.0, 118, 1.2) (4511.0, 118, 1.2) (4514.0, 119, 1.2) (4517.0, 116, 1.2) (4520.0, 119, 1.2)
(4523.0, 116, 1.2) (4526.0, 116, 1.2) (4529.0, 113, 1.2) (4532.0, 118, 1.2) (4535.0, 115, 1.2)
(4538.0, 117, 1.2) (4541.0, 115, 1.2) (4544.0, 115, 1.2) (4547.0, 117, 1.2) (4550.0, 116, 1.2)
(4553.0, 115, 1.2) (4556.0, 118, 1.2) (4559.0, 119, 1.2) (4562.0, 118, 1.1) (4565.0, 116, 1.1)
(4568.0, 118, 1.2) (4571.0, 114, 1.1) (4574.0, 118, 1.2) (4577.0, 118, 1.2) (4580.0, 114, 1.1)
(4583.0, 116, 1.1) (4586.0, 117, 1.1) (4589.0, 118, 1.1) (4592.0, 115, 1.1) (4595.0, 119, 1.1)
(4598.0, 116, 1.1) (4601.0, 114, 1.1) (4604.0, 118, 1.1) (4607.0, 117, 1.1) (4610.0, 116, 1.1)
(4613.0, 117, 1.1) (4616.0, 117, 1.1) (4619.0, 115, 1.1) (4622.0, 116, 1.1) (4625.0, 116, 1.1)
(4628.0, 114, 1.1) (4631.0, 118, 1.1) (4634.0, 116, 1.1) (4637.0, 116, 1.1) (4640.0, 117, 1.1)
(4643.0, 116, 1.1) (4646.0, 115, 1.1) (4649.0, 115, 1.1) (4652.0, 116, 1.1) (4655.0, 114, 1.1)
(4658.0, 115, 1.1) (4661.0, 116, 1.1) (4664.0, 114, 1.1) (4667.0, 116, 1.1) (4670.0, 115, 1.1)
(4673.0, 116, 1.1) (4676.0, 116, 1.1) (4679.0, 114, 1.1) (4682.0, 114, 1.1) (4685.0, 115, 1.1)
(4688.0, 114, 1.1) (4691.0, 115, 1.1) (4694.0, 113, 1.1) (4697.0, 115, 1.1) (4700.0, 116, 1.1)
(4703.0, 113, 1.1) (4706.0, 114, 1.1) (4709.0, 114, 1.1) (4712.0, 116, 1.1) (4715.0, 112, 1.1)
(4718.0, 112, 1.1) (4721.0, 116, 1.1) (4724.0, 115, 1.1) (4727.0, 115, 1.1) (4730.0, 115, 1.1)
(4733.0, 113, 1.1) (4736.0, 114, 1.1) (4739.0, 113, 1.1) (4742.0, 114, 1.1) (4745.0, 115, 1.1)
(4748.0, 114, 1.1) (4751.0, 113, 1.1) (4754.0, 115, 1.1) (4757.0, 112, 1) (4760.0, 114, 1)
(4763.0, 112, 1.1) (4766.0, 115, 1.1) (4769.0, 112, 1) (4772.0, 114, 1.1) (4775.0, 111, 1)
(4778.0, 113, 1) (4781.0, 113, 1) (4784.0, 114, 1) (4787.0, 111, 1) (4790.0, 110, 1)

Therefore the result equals 1.15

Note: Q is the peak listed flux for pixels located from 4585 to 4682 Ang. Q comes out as 119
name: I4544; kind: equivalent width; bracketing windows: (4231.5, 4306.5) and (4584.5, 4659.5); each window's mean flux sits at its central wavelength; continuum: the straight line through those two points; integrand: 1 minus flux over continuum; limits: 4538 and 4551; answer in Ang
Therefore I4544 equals 0.1 Ang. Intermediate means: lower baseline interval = 117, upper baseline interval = 116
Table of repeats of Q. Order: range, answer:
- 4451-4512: 120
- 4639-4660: 117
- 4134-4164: 127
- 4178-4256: 122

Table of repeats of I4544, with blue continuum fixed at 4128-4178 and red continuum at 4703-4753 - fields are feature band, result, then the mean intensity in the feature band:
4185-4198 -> 0.2 Ang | 119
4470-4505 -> -0.2 Ang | 118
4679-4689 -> 0.0 Ang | 114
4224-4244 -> 0.4 Ang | 117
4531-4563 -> -0.1 Ang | 117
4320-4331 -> 0.2 Ang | 117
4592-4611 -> -0.2 Ang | 117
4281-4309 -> 1.0 Ang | 115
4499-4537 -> -0.2 Ang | 117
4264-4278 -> 0.1 Ang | 118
